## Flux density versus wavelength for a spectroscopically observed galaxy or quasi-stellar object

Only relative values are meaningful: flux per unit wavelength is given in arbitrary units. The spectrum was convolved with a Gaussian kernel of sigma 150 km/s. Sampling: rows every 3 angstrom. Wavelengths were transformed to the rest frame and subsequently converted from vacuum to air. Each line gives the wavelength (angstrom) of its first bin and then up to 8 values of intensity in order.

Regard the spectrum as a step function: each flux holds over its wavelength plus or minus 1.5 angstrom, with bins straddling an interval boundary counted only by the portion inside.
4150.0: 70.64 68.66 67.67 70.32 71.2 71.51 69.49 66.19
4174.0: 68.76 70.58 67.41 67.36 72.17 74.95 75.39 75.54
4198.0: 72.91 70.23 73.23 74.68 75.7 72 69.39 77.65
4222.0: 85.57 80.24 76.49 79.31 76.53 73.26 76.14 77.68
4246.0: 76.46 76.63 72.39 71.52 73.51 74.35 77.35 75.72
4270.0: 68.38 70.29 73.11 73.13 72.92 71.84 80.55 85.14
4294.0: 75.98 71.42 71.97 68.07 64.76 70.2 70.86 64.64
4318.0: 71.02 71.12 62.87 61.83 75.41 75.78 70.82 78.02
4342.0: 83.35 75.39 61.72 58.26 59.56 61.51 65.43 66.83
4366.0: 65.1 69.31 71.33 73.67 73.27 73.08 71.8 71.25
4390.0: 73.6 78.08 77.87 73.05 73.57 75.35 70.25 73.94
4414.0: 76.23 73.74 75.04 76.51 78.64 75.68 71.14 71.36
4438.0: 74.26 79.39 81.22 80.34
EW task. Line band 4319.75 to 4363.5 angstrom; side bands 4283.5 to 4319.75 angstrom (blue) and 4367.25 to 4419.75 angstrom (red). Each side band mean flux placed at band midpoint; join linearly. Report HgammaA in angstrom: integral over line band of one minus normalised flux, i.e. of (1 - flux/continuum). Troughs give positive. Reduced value 2.5 angstrom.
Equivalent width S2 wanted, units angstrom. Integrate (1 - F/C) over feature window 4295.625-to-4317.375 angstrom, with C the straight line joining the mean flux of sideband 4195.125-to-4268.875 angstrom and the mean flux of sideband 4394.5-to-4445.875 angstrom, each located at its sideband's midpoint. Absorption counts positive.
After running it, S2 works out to 1.8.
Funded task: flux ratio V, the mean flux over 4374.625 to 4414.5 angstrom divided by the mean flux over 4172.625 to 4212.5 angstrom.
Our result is 1.0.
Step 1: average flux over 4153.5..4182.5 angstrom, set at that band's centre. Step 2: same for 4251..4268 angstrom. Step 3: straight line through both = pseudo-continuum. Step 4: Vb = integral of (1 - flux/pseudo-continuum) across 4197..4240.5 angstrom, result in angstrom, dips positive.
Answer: -2.2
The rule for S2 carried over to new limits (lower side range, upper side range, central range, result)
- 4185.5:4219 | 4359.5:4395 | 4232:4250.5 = -0.8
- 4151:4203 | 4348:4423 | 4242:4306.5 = -2.9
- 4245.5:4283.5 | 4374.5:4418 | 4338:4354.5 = 0.9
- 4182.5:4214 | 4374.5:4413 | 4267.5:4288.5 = 0.2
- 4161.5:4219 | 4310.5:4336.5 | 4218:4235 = -2.0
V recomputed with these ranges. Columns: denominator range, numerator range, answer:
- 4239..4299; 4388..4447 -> 1.01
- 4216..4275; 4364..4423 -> 0.97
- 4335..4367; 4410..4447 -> 1.12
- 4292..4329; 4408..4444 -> 1.09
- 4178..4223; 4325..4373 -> 0.93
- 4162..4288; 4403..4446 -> 1.02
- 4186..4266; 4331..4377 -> 0.92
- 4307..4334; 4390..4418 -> 1.08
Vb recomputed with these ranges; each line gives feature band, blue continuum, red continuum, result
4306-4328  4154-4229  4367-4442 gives 1.8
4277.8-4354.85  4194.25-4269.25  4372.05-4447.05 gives 4.0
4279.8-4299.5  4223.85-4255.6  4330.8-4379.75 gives -0.7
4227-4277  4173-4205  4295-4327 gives -3.3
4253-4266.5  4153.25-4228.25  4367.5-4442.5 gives -0.2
